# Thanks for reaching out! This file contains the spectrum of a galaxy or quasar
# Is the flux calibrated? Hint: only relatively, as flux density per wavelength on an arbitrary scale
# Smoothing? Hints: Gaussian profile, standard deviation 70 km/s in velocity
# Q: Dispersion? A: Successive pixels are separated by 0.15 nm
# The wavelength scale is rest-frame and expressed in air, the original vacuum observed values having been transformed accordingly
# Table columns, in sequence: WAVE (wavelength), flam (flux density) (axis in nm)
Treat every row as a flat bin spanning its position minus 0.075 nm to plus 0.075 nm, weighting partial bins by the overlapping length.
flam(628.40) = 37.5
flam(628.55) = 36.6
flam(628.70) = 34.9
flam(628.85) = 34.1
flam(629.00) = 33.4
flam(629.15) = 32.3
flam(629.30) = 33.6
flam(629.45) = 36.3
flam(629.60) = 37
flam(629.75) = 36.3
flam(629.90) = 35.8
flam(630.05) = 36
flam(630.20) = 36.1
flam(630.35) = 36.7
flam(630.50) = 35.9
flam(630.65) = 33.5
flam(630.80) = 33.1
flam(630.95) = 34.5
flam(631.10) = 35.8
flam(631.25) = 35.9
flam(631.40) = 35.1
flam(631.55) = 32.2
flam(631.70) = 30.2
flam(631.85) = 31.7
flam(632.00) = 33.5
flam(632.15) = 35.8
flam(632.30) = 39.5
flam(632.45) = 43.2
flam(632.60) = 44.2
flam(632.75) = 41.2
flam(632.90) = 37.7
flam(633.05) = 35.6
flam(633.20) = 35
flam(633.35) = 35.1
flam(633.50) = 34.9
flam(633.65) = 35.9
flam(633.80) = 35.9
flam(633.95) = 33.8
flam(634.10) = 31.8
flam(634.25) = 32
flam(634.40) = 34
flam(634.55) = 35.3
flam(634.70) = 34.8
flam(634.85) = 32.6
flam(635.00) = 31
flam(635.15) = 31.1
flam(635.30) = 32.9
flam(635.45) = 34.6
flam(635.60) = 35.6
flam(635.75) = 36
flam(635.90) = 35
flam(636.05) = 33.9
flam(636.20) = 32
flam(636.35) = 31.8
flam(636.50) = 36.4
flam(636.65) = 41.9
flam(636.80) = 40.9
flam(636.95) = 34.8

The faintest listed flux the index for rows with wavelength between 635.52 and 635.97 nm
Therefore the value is 35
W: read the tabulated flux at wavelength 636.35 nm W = 31.8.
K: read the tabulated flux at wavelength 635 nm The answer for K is 31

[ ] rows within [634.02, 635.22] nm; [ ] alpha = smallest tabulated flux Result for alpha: 31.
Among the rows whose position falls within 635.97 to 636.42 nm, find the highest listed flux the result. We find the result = 33.9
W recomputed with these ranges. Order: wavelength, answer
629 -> 33.4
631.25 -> 35.9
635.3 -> 32.9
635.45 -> 34.6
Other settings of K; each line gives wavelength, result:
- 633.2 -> 35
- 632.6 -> 44.2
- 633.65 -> 35.9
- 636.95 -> 34.8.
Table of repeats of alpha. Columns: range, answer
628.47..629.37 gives 32.3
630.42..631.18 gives 33.1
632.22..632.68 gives 39.5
